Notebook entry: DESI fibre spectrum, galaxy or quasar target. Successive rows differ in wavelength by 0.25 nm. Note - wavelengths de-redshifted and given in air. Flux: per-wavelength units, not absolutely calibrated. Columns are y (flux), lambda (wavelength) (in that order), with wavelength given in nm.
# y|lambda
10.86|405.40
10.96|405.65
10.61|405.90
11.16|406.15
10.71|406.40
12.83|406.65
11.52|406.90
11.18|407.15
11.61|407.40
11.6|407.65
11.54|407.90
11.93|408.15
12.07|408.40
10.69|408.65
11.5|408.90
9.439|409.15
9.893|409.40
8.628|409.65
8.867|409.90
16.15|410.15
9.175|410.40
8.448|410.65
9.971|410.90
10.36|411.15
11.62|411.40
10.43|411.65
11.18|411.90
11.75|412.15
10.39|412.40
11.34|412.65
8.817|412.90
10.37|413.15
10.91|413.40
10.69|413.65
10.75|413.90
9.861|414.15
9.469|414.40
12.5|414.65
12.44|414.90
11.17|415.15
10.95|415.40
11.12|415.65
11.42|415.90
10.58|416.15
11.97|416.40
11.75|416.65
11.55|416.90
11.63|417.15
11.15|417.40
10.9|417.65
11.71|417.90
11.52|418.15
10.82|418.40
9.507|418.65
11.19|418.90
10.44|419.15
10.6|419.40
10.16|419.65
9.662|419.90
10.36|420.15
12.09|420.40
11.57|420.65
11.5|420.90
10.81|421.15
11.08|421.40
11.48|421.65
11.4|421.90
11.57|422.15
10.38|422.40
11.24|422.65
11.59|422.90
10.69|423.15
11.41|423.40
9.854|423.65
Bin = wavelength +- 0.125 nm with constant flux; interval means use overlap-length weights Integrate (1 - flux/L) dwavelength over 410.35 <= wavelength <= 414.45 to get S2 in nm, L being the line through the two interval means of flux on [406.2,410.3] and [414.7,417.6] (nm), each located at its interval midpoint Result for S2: 0.36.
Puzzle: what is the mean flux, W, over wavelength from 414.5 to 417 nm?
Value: 11.5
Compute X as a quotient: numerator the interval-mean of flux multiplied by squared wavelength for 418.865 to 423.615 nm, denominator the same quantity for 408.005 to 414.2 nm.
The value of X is 1.09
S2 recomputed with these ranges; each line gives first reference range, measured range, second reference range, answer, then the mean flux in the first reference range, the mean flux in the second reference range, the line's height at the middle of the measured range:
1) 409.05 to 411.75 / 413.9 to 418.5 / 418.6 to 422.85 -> -0.26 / 10.3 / 10.9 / 10.6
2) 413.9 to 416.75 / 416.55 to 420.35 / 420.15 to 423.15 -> 0.12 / 11.2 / 11.3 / 11.2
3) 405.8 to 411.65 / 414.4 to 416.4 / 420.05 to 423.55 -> -0.05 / 10.9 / 11.2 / 11.1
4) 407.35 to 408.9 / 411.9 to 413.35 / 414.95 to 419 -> 0.10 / 11.6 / 11.2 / 11.4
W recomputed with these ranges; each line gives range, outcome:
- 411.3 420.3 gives 10.9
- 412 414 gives 10.6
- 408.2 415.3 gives 10.7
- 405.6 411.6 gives 10.9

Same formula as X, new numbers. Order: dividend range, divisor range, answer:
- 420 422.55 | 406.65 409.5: 1.06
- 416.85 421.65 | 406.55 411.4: 1.06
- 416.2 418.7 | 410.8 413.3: 1.09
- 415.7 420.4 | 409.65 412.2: 1.07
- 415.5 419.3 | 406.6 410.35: 1.04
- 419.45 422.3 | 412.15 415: 1.07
